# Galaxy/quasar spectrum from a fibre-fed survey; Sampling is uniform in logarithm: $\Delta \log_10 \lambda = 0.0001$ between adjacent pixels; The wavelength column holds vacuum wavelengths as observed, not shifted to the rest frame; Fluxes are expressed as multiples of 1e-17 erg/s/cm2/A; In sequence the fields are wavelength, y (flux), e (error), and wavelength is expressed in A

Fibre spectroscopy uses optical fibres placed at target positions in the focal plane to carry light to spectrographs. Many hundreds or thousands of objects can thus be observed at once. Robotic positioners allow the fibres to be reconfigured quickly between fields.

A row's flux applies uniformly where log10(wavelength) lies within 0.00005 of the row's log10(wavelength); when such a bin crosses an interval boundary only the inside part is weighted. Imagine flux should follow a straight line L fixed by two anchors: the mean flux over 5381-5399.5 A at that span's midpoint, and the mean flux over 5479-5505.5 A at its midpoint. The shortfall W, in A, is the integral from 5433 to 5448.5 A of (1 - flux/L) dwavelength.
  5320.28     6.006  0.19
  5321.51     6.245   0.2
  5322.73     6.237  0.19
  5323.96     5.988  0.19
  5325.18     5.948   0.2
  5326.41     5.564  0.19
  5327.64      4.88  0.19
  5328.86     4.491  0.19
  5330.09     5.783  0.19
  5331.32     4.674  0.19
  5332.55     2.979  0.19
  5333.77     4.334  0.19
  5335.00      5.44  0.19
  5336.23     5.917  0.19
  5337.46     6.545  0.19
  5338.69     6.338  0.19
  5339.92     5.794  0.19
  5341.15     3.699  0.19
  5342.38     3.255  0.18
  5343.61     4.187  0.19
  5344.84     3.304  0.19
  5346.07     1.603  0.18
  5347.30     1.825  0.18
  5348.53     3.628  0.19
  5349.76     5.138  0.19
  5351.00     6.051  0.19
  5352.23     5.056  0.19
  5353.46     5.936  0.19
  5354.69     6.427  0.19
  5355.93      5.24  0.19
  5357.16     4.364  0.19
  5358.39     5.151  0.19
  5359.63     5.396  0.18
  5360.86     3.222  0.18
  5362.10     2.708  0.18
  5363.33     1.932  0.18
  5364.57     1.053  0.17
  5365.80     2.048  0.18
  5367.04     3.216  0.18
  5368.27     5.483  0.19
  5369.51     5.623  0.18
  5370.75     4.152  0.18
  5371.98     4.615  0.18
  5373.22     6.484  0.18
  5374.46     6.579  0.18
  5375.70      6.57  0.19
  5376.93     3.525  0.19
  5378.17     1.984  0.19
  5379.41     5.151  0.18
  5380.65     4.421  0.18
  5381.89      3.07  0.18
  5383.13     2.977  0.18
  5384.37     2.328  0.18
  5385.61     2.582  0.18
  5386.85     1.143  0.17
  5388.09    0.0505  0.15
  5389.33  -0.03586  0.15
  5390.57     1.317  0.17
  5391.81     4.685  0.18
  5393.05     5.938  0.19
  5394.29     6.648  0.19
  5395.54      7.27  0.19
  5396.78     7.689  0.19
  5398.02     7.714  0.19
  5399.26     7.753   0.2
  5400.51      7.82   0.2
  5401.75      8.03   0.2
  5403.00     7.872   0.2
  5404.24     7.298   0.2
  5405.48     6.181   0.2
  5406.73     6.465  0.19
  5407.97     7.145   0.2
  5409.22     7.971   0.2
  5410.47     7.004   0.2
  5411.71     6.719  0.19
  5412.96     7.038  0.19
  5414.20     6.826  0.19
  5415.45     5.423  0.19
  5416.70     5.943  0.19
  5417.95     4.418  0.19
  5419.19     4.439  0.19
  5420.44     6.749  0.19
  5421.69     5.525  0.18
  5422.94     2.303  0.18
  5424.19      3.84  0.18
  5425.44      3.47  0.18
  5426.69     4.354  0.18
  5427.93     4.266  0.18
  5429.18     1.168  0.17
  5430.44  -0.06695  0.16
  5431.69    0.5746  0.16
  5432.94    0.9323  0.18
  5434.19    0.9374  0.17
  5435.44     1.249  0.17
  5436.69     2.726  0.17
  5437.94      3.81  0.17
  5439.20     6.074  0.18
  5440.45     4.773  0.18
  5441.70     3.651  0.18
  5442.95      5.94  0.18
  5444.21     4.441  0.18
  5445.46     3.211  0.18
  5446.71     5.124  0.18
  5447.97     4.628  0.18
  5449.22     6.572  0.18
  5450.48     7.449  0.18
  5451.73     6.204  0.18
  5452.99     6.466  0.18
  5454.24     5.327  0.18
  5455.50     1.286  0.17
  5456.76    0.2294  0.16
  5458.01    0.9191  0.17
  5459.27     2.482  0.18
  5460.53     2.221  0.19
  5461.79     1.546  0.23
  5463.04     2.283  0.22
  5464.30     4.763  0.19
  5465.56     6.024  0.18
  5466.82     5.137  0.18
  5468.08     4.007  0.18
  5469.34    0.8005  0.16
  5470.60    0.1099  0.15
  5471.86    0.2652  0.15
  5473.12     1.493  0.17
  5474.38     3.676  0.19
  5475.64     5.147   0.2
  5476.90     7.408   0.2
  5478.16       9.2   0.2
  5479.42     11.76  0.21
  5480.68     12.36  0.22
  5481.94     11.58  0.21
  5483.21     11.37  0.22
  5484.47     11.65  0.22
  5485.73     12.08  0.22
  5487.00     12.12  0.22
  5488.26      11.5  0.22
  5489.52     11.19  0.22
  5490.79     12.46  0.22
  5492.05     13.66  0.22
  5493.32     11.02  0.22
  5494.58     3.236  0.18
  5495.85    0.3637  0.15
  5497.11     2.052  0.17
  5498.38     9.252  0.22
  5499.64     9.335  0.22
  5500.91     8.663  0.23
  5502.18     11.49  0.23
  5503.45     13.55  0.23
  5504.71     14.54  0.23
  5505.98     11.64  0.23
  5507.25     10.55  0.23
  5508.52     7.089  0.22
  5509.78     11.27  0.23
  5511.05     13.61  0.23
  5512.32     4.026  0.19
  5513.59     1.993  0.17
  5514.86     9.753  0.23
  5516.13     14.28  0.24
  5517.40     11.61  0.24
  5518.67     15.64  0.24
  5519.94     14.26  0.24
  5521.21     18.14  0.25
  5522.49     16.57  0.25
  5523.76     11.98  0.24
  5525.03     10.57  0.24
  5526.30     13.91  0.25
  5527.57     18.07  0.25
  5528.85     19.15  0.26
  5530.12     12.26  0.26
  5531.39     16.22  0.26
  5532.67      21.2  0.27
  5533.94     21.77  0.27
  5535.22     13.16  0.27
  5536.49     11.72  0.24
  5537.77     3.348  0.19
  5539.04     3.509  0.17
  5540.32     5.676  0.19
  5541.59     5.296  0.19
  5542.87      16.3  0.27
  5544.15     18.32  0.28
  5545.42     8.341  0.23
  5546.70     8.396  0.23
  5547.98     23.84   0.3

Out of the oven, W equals 7.35 A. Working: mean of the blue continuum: 4.01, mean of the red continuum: 10.2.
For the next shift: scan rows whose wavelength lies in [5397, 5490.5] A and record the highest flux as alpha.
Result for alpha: 12.36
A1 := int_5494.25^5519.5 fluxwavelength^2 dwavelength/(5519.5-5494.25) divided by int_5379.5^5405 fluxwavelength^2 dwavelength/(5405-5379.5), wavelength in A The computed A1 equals 2.0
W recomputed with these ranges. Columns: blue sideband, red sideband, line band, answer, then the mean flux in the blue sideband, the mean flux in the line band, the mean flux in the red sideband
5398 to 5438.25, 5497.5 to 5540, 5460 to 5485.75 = 9.33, 4.93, 5.82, 12.1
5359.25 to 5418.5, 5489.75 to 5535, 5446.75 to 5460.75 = 7.26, 4.95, 4.08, 11.9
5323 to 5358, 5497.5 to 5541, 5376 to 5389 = 7.44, 4.82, 2.76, 12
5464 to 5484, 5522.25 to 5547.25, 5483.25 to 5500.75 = -3.24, 6.01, 9.28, 12.7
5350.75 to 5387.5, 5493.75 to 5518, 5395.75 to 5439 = 4.02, 4.13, 5.07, 8.88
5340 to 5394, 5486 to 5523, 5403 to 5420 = -1.37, 3.83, 6.43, 10.5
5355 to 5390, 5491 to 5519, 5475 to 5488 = -3.13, 3.63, 10.5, 9.46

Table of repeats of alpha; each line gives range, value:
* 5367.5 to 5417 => 8.03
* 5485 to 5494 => 13.66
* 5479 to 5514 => 14.54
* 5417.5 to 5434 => 6.749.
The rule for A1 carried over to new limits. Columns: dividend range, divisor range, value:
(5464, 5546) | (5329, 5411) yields 2.24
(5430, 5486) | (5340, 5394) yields 1.26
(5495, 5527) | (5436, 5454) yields 2.15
